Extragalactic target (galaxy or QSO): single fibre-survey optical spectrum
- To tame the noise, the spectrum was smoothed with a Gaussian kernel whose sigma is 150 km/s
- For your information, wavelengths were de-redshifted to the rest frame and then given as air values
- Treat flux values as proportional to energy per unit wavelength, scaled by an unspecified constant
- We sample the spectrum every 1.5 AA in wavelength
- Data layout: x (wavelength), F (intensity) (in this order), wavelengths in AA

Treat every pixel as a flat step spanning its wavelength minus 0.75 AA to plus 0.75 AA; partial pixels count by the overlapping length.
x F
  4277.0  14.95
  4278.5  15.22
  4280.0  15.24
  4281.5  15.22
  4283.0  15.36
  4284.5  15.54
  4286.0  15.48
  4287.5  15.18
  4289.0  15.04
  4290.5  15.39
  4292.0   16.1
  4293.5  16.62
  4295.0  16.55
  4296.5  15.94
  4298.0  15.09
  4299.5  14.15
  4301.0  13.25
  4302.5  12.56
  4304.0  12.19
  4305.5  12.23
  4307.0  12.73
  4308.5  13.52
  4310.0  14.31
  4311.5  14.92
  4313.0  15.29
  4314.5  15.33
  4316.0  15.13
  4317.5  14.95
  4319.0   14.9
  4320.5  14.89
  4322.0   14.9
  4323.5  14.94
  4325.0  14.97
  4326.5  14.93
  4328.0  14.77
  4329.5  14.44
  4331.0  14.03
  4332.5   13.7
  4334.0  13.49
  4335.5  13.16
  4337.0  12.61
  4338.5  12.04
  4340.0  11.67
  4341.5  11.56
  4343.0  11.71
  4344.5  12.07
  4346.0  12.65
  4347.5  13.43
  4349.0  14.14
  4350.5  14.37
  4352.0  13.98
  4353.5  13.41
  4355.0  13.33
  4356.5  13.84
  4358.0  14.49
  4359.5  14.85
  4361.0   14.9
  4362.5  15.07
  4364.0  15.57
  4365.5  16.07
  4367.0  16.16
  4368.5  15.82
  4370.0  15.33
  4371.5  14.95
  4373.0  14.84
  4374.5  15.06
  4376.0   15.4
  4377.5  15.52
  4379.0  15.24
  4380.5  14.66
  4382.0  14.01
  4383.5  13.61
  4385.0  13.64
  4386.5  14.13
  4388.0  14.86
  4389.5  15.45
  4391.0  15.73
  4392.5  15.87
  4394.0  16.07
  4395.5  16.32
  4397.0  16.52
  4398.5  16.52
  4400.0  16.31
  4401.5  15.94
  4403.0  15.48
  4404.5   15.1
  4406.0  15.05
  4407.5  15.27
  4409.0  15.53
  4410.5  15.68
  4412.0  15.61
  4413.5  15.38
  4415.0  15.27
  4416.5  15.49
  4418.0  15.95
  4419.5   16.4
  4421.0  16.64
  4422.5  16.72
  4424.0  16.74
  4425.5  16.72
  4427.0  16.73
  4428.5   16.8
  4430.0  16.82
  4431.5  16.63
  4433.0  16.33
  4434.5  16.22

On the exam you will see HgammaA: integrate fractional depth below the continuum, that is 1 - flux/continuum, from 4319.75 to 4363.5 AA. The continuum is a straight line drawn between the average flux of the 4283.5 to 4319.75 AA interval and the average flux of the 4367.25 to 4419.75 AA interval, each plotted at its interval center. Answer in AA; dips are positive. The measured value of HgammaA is 3.6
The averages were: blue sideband 14.7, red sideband 15.4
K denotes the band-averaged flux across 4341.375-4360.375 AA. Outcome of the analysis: 13.4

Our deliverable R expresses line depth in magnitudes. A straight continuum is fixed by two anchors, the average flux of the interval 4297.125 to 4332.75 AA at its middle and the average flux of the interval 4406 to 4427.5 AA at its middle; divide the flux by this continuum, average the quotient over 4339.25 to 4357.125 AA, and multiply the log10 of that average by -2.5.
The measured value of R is 0.14 mag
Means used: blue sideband 14.3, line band 13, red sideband 16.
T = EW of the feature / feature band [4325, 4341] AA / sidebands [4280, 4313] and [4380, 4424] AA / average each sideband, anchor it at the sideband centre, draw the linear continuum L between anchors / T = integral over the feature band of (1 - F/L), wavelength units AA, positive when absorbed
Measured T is 1.53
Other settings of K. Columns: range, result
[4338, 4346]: 11.9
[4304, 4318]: 14.1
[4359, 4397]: 15.2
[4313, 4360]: 13.8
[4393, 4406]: 16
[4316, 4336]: 14.5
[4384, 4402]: 15.6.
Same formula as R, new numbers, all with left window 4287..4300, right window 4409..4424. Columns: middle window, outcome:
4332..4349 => 0.24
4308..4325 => 0.06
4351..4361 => 0.12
